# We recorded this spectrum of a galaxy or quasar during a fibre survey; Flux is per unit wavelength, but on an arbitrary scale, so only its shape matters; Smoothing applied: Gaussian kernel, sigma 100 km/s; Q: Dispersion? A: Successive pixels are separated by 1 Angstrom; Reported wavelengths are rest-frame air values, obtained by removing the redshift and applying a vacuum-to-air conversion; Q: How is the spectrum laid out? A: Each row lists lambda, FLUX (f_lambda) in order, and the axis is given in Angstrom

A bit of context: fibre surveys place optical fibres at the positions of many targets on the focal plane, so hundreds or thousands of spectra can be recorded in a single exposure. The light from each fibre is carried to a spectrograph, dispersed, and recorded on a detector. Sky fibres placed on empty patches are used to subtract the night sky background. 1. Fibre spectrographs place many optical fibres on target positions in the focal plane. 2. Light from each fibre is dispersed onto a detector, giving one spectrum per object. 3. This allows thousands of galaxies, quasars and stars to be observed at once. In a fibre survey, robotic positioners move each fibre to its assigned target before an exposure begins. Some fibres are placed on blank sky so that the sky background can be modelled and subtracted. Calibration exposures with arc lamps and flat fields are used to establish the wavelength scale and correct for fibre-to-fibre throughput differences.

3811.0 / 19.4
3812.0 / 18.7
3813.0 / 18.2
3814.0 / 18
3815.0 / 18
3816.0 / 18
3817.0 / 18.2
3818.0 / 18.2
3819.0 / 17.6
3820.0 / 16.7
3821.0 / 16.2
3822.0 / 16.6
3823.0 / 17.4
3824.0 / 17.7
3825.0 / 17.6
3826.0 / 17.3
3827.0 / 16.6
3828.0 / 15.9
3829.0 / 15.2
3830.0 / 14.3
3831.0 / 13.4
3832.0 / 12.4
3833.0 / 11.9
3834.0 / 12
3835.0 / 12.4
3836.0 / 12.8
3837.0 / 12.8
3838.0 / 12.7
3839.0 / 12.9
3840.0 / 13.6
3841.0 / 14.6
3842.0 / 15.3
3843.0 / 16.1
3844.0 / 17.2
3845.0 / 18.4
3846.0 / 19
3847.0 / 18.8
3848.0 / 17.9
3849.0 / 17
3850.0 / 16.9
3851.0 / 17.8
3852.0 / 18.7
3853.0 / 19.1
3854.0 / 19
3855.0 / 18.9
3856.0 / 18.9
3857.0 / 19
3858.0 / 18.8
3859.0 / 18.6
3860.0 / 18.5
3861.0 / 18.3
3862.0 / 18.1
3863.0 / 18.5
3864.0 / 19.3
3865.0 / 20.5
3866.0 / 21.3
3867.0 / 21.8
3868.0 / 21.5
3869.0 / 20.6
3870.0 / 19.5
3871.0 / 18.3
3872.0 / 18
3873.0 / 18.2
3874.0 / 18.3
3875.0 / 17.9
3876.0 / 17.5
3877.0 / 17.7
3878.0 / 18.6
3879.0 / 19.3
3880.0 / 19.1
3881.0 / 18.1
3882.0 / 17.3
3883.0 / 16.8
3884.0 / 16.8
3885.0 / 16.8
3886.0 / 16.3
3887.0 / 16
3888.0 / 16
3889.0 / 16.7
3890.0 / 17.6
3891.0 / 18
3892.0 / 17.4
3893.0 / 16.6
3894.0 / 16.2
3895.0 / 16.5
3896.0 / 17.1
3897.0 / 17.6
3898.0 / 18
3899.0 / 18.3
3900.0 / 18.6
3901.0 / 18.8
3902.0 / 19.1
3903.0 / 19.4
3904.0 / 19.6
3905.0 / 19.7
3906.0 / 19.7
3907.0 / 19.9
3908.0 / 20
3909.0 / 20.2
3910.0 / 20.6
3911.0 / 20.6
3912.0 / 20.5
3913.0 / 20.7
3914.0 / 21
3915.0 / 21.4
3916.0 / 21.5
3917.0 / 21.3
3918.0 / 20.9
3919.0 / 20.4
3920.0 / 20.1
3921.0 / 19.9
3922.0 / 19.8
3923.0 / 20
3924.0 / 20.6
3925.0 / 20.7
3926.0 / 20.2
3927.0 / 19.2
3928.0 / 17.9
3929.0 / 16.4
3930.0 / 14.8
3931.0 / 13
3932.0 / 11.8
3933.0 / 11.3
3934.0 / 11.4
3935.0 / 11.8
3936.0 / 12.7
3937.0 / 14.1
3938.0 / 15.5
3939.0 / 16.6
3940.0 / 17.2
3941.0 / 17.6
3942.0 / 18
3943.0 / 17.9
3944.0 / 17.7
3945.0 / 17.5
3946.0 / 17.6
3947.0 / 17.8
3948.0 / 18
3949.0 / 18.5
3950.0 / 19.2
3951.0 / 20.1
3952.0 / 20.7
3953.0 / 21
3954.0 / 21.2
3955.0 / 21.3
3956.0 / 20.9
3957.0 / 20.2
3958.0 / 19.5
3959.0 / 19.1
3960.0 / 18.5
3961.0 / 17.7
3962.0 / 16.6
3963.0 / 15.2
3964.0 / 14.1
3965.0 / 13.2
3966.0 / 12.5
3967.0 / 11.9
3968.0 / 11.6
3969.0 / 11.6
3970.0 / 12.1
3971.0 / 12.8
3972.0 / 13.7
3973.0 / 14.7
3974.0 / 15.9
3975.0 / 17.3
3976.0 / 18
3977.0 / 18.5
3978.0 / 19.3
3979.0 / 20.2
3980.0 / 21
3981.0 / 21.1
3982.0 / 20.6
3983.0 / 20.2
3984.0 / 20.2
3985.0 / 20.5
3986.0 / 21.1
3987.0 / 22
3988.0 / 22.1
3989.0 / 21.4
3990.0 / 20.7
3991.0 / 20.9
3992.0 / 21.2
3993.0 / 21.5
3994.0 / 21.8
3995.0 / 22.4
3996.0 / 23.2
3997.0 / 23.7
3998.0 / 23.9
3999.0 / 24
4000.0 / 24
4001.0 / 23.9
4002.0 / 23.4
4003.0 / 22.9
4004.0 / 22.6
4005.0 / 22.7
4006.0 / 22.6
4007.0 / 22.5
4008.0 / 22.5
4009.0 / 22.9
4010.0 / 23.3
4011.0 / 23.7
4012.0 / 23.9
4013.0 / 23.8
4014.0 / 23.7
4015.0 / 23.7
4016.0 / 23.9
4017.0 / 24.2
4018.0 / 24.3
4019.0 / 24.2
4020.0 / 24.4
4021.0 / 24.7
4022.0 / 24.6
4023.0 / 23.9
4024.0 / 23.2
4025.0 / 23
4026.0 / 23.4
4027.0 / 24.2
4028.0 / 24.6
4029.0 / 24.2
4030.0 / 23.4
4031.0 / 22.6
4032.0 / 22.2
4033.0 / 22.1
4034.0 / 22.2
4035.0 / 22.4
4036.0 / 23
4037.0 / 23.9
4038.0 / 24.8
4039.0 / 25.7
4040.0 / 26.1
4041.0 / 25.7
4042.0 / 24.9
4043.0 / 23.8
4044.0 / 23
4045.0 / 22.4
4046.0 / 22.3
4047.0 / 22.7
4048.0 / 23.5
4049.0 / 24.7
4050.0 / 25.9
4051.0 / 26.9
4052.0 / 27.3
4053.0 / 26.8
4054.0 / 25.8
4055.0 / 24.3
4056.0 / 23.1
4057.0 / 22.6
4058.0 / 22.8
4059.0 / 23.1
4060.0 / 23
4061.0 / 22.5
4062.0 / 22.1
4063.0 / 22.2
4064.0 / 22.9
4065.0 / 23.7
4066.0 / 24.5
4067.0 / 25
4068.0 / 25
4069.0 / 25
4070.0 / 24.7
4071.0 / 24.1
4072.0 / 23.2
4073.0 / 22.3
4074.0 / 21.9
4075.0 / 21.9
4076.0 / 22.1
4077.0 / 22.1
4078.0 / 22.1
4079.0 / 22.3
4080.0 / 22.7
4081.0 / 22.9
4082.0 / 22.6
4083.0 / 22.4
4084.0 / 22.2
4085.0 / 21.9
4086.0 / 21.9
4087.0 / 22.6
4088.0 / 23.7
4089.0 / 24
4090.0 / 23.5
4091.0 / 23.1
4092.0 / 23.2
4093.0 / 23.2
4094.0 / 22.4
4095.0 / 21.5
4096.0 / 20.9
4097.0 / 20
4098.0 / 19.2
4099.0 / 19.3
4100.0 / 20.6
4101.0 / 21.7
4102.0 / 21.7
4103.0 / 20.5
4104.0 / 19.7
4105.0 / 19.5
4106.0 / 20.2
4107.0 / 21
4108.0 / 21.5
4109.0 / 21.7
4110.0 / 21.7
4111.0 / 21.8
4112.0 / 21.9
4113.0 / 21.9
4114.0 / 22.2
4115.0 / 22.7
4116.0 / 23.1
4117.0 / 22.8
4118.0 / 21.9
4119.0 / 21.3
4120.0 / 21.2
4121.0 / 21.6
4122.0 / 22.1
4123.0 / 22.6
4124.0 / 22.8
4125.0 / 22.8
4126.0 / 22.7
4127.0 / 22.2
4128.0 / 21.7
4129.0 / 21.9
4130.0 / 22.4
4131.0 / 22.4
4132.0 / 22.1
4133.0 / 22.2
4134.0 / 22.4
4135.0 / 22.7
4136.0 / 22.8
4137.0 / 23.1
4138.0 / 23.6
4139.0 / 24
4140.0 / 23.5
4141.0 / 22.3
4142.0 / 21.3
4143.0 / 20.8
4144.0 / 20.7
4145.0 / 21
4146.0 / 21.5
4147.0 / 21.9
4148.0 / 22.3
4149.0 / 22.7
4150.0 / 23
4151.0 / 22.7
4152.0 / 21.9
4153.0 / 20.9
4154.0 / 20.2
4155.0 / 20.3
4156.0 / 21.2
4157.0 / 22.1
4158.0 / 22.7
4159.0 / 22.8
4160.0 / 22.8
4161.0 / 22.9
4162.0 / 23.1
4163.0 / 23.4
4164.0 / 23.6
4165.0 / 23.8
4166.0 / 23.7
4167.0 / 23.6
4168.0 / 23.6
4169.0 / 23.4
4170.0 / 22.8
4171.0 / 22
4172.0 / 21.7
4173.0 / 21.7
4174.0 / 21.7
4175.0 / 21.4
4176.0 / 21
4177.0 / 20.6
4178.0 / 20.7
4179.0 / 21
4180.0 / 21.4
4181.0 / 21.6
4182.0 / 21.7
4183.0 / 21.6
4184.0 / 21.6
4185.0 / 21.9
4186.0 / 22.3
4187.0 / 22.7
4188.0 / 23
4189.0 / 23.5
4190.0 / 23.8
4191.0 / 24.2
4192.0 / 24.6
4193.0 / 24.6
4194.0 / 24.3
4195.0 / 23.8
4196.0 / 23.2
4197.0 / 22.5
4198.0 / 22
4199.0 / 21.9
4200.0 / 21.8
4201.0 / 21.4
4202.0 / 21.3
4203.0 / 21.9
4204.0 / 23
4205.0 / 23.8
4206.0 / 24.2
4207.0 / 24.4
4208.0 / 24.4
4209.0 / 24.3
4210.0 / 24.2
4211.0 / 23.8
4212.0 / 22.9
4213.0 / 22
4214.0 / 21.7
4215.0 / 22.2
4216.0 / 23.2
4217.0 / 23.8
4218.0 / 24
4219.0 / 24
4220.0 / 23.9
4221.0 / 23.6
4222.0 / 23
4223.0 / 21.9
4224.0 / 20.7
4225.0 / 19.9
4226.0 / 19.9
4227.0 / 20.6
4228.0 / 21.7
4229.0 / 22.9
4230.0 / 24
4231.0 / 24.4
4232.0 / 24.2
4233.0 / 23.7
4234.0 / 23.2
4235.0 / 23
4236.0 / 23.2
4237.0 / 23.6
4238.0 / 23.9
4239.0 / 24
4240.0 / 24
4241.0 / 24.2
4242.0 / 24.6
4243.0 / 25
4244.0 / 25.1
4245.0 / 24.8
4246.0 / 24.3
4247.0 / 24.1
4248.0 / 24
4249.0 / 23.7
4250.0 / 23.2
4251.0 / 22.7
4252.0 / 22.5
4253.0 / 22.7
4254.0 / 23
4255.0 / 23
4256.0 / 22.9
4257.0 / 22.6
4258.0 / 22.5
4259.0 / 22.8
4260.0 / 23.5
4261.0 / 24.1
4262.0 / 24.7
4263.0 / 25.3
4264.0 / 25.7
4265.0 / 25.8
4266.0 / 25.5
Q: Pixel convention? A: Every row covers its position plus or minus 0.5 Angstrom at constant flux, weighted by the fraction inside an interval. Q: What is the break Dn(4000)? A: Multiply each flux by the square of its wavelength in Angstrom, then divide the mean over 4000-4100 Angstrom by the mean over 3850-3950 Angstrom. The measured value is 1.4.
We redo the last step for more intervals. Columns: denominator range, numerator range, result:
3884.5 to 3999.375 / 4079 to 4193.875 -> 1.33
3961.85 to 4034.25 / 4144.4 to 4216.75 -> 1.18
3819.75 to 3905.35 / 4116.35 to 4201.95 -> 1.50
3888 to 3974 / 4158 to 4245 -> 1.49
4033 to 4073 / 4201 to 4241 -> 1.04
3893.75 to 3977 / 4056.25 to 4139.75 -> 1.37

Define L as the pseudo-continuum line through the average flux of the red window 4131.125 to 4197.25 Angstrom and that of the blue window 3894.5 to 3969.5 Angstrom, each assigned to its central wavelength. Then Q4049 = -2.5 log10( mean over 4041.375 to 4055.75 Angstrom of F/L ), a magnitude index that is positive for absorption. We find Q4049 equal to -0.21 mag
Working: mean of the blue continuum 17.9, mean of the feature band 24.6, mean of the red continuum 22.4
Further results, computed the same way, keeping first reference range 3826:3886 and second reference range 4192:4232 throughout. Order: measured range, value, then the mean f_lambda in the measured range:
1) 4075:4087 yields -0.08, 22.3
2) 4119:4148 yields -0.03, 22.2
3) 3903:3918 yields -0.13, 20.5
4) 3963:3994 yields 0.08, 17.8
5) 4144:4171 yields -0.02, 22.4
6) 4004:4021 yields -0.19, 23.5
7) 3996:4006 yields -0.20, 23.4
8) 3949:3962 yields -0.05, 19.8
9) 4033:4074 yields -0.18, 23.9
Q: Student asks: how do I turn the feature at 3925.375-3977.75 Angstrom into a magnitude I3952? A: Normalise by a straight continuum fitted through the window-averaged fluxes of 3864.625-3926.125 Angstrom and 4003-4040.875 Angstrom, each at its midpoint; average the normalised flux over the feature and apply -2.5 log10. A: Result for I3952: 0.27 mag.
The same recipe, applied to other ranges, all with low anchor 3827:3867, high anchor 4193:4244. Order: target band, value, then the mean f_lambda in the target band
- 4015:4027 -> -0.215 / 24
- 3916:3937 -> 0.047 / 17.2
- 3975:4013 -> -0.141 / 21.9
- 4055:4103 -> -0.096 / 22.6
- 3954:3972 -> 0.173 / 15.9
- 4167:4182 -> 0.025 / 21.8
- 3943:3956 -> -0.046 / 19.2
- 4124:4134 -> -0.037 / 22.3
